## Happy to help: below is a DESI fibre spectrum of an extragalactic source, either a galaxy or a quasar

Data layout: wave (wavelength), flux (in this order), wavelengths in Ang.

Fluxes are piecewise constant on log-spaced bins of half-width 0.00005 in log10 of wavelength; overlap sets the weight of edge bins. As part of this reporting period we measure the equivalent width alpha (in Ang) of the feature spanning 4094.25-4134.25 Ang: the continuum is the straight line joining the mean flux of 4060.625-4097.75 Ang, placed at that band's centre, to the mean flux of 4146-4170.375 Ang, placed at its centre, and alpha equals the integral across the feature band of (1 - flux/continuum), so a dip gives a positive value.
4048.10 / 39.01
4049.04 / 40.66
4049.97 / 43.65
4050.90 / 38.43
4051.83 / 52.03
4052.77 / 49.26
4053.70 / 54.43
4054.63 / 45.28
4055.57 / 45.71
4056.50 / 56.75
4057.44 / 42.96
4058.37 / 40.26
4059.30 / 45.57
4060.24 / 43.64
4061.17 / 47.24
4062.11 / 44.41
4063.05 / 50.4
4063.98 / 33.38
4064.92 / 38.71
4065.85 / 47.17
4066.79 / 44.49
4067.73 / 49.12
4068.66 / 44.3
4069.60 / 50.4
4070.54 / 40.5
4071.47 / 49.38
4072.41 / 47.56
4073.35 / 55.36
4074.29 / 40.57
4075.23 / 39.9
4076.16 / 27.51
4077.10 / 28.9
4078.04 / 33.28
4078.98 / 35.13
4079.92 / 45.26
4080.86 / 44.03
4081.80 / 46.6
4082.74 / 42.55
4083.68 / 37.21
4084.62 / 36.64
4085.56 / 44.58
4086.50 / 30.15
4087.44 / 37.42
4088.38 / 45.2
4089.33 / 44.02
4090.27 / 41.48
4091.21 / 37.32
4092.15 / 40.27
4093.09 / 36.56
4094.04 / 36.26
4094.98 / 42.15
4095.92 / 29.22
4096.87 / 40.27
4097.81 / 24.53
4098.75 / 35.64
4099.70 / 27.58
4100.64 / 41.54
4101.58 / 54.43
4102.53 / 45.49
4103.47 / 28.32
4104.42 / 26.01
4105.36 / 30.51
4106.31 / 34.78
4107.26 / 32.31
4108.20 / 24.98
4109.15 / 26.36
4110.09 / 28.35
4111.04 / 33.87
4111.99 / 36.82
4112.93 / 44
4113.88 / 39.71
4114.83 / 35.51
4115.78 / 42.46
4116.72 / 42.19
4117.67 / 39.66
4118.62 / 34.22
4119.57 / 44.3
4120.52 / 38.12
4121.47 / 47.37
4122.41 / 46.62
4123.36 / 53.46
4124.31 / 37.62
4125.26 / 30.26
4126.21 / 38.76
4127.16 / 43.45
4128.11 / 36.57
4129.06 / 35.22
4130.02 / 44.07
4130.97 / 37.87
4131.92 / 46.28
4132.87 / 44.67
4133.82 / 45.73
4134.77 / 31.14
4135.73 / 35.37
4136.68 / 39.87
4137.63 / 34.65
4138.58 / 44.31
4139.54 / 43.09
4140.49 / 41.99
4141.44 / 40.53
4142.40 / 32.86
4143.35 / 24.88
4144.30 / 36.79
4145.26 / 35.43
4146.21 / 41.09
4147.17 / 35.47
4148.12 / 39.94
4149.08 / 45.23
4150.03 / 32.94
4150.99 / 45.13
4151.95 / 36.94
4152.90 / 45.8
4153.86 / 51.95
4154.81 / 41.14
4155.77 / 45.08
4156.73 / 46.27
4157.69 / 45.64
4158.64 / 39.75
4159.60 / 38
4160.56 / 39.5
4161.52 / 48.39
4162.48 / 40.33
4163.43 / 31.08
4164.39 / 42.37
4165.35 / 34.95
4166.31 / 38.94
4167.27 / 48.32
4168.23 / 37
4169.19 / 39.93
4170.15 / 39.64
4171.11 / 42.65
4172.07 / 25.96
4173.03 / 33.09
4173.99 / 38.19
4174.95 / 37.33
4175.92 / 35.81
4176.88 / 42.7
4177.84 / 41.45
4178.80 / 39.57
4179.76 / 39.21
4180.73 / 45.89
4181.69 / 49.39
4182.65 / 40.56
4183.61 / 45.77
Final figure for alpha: 3.1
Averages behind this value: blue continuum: 41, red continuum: 41.2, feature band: 37.9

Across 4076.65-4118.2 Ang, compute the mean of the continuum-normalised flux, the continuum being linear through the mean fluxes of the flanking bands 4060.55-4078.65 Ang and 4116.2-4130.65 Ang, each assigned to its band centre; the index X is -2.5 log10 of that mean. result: 0.13 mag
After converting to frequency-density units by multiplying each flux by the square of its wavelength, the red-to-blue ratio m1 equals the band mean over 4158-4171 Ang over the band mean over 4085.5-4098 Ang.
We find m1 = 1.09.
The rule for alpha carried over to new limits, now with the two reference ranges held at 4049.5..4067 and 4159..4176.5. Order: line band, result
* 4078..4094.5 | 1.5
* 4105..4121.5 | 2.3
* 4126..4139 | 0.3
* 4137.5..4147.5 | 0.6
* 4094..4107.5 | 2.4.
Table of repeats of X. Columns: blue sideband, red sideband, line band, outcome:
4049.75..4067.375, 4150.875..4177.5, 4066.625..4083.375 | 0.058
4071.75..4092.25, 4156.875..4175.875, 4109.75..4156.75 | -0.011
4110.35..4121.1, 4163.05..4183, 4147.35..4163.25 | -0.083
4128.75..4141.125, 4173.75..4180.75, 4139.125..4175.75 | 0.013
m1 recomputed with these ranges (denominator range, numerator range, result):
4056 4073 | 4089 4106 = 0.82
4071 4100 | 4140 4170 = 1.07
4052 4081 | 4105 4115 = 0.77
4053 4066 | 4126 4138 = 0.90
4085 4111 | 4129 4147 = 1.11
